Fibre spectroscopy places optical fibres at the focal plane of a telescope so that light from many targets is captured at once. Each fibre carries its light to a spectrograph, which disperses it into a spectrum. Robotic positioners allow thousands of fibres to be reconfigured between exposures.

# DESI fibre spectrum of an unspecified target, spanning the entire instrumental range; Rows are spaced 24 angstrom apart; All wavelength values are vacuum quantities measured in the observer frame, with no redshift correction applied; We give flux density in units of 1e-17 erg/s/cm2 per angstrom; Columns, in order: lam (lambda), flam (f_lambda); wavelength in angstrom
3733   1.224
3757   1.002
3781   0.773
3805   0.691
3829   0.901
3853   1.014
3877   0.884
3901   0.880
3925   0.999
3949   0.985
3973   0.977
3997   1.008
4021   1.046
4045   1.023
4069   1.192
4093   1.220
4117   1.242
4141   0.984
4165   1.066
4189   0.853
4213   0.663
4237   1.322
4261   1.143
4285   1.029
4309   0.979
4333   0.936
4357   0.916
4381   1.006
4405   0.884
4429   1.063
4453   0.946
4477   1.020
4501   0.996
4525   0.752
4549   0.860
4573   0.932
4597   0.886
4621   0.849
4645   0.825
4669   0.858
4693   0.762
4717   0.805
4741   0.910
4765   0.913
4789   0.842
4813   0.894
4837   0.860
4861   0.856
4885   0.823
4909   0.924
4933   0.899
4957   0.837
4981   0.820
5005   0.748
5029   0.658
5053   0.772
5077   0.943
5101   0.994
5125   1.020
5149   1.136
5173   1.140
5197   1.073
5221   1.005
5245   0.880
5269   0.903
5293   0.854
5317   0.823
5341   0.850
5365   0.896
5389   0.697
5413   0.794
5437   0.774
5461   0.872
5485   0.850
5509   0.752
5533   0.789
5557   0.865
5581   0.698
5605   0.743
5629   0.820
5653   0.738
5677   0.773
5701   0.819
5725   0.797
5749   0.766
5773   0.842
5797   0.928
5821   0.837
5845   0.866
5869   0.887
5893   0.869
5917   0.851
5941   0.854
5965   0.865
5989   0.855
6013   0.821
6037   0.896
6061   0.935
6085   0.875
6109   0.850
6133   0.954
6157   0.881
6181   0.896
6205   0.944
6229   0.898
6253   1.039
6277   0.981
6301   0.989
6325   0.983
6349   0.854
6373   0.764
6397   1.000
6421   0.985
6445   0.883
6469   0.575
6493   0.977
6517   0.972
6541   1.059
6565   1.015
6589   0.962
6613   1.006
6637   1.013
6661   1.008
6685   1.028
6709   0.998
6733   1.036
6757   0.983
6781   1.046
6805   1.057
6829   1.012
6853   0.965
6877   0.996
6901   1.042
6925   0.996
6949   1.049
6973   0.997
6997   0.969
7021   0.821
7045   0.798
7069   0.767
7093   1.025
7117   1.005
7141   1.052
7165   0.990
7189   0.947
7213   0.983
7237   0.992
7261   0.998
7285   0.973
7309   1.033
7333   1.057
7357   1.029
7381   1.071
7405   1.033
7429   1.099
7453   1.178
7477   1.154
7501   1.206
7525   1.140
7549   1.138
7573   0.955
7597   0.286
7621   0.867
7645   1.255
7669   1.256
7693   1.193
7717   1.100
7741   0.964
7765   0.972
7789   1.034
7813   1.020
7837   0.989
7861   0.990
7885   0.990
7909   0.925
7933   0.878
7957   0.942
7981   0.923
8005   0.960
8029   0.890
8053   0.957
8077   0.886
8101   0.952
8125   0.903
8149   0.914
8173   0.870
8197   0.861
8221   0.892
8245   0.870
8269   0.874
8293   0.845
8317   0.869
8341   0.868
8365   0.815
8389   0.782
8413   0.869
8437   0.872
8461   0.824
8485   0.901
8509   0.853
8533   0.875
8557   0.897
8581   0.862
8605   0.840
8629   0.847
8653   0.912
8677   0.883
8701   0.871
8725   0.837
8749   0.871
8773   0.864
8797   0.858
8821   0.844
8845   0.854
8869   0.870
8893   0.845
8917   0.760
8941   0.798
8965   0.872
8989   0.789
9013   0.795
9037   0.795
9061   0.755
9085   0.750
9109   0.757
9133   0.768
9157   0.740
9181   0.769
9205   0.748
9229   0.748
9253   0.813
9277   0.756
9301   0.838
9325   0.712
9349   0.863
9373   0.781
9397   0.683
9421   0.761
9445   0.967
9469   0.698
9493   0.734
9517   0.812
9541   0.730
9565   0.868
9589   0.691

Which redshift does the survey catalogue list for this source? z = 0.63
